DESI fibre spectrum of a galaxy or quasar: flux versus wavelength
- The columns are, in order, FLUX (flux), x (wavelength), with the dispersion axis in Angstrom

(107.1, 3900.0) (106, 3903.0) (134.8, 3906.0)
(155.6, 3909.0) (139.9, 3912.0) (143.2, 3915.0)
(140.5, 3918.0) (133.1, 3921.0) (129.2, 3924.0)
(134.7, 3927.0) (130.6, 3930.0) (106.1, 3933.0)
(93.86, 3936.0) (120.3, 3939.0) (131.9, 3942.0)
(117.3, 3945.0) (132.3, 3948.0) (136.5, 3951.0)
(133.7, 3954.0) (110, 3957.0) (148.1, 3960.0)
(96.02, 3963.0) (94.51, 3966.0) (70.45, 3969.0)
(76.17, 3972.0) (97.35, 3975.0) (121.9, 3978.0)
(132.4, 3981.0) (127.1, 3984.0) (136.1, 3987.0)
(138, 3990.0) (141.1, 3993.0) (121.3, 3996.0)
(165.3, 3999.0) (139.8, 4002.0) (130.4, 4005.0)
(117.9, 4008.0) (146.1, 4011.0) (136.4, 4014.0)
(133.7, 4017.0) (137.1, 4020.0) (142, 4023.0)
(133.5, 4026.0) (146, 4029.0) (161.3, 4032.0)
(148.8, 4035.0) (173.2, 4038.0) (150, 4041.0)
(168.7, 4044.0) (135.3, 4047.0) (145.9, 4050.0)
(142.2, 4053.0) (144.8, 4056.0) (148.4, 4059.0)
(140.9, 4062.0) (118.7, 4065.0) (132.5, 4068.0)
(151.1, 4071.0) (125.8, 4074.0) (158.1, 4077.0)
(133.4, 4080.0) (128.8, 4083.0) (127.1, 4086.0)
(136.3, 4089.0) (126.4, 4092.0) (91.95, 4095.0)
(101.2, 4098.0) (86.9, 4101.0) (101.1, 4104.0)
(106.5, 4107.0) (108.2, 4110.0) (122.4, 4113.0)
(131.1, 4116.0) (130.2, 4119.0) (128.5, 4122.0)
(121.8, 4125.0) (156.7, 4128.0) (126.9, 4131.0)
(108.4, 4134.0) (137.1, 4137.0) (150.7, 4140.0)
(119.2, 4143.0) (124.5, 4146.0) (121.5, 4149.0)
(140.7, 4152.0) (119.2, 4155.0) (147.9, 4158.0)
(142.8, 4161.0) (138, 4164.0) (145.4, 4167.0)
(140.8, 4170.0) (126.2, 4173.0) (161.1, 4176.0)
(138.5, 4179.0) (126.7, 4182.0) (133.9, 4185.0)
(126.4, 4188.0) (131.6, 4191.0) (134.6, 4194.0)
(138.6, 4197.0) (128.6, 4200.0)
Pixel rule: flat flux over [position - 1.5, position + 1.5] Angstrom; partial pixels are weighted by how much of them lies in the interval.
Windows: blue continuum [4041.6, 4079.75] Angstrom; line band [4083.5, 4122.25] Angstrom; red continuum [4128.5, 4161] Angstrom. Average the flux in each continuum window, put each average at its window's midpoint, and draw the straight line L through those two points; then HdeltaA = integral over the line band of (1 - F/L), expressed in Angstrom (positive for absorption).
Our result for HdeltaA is 6.1 Angstrom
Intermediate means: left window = 143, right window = 131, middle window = 115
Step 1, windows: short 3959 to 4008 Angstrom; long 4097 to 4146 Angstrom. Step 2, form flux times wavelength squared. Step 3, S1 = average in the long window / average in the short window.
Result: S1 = 1.08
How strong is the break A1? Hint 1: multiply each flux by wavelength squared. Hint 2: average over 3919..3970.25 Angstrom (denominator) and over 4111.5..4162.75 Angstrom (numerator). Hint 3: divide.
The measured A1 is 1.21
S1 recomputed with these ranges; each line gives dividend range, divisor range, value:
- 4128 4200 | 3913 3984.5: 1.26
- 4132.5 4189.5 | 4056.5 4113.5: 1.13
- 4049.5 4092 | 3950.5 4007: 1.18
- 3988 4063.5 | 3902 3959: 1.17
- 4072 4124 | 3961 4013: 1.05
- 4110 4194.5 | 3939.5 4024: 1.15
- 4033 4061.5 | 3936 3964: 1.28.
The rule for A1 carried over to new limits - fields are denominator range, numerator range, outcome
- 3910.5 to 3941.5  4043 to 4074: 1.19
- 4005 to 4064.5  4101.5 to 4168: 0.93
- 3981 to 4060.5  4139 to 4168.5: 1.01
